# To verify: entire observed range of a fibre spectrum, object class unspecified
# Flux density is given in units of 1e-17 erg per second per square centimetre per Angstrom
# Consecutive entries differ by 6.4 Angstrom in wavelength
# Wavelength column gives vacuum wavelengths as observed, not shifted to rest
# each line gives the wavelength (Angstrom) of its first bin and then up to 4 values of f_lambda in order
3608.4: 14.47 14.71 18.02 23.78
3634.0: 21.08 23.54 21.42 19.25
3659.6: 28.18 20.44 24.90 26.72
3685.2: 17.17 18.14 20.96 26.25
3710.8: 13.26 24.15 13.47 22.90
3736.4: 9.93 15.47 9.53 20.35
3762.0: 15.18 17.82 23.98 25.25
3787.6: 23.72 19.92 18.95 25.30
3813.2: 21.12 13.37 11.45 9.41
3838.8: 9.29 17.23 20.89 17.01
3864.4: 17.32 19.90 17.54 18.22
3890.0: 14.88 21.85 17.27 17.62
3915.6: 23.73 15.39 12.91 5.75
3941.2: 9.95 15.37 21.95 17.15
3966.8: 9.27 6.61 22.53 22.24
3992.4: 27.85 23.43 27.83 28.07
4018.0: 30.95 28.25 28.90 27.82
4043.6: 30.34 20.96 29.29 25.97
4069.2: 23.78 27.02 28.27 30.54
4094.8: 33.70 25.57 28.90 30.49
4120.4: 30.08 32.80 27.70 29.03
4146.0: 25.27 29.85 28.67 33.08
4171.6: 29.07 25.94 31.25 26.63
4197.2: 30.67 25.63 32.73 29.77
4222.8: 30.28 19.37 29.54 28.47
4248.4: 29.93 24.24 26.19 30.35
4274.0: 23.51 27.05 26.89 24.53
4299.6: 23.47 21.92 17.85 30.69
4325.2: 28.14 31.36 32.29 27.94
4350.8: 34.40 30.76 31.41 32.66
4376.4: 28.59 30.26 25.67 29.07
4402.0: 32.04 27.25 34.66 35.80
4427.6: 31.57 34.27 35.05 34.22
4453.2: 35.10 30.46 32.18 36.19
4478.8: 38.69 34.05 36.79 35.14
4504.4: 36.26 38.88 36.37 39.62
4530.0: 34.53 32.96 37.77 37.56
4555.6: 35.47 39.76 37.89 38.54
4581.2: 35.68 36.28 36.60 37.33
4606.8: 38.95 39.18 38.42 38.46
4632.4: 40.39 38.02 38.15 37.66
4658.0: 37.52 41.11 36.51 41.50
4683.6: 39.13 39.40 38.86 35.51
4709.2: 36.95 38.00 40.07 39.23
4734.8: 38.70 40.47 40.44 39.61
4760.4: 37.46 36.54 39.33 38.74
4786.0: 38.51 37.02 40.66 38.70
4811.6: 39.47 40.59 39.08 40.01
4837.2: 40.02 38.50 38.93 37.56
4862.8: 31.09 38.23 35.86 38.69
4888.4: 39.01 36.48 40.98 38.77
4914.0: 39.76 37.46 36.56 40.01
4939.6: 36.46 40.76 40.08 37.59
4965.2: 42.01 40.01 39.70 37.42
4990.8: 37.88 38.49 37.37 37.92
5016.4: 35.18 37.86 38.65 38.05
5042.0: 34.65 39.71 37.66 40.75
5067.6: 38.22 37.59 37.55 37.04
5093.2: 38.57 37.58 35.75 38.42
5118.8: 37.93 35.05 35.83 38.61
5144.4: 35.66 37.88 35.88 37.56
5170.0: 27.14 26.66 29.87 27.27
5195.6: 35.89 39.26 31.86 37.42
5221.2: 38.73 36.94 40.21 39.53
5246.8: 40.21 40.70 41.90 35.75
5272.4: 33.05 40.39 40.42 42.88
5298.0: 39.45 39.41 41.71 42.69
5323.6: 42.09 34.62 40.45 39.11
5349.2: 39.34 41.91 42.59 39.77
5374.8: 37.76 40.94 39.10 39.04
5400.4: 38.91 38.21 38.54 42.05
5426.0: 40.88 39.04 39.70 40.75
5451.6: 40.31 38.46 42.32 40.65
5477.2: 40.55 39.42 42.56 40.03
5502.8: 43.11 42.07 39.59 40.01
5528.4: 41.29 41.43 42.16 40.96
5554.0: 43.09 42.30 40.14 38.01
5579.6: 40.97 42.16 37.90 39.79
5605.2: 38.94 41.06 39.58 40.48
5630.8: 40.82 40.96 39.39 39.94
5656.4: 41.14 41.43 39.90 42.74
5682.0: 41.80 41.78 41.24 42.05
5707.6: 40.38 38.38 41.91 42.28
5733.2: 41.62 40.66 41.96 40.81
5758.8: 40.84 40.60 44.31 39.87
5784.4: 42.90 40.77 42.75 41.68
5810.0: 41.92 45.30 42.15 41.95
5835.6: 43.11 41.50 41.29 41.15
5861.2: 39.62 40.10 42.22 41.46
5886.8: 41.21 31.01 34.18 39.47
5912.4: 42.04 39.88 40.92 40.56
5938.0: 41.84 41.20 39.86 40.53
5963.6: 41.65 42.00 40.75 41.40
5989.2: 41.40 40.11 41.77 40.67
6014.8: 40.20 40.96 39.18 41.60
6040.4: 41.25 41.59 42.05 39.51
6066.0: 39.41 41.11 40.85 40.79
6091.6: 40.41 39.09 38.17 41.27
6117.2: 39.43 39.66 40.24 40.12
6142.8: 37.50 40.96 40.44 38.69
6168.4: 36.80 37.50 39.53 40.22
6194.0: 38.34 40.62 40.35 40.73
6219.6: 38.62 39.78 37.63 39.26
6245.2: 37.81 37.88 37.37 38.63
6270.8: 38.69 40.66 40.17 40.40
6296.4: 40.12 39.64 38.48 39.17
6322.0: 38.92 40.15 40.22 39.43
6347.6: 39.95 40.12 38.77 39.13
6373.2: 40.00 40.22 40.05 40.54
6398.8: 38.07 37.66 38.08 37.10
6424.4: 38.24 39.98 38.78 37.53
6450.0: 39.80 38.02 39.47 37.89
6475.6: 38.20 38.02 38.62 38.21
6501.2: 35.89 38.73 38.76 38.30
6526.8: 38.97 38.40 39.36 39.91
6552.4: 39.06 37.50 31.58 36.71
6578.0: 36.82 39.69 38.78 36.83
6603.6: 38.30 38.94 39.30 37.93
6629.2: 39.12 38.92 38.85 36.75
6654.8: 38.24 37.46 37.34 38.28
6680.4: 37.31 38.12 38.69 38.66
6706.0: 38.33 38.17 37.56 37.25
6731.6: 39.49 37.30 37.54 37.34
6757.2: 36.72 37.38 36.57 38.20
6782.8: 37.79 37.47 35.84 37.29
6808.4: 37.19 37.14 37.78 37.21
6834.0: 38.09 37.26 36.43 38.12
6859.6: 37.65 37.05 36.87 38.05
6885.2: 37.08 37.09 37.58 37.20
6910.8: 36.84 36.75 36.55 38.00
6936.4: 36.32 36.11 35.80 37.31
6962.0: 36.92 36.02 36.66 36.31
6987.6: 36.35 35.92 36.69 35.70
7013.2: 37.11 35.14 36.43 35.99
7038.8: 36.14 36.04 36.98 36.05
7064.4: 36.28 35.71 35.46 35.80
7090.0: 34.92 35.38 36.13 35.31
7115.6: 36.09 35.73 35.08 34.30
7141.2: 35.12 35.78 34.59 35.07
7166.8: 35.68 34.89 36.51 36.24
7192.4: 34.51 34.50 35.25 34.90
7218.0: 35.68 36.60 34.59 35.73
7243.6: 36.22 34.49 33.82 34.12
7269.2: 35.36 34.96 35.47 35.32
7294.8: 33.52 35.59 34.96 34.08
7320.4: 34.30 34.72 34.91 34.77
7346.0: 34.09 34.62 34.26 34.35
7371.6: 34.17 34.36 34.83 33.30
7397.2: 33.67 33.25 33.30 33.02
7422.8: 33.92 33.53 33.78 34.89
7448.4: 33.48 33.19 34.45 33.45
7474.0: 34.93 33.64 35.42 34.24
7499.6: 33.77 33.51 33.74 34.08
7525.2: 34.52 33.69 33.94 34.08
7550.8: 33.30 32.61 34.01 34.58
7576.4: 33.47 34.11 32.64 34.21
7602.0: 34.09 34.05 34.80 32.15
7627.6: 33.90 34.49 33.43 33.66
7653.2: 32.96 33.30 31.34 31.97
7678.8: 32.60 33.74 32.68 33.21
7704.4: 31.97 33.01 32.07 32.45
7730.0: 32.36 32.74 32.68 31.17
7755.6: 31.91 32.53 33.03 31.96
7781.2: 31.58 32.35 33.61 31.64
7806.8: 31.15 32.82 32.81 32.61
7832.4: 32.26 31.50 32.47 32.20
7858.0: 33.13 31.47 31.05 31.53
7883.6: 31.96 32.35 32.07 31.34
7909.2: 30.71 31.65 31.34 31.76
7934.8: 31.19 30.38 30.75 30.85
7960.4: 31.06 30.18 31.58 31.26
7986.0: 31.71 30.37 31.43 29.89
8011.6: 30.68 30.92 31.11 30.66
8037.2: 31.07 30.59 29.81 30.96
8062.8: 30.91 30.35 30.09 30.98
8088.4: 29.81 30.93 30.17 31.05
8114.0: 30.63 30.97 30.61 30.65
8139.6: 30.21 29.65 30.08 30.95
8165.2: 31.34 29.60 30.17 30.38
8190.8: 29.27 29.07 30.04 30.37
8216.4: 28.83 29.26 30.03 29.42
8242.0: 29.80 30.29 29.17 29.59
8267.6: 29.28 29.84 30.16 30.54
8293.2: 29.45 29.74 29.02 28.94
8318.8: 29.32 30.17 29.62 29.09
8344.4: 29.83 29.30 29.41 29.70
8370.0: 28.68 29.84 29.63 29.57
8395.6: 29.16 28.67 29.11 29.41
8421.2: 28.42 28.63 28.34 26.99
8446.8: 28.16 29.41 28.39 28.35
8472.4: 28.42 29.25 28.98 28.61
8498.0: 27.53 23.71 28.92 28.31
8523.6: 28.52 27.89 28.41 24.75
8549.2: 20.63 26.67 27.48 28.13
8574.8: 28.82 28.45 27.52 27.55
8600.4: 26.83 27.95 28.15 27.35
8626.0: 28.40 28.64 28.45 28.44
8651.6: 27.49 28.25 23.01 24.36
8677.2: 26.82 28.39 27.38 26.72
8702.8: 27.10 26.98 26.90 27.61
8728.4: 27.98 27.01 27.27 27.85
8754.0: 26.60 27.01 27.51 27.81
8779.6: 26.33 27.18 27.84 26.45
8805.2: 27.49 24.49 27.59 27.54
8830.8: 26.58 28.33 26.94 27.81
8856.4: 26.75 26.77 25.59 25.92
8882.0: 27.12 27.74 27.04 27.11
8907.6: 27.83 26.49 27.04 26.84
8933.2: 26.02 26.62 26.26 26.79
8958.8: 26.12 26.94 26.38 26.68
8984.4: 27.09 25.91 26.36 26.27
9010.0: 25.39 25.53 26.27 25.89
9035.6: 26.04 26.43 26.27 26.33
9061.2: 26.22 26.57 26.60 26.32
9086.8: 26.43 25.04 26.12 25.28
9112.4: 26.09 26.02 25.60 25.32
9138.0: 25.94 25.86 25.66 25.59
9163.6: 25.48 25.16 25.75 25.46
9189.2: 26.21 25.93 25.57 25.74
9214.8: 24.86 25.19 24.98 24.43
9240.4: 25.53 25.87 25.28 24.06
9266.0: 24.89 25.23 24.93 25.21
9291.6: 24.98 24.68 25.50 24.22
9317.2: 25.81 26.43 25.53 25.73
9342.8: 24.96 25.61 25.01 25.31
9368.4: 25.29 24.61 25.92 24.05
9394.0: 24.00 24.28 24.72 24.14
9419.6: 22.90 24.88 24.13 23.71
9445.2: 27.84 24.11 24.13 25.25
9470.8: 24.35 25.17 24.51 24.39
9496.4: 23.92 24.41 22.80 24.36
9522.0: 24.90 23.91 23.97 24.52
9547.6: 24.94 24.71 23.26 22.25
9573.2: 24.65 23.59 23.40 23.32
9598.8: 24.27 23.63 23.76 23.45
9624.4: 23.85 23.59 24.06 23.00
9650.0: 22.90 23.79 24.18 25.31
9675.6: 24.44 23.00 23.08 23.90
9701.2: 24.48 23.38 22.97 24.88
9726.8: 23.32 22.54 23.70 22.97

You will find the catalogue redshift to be 0.000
